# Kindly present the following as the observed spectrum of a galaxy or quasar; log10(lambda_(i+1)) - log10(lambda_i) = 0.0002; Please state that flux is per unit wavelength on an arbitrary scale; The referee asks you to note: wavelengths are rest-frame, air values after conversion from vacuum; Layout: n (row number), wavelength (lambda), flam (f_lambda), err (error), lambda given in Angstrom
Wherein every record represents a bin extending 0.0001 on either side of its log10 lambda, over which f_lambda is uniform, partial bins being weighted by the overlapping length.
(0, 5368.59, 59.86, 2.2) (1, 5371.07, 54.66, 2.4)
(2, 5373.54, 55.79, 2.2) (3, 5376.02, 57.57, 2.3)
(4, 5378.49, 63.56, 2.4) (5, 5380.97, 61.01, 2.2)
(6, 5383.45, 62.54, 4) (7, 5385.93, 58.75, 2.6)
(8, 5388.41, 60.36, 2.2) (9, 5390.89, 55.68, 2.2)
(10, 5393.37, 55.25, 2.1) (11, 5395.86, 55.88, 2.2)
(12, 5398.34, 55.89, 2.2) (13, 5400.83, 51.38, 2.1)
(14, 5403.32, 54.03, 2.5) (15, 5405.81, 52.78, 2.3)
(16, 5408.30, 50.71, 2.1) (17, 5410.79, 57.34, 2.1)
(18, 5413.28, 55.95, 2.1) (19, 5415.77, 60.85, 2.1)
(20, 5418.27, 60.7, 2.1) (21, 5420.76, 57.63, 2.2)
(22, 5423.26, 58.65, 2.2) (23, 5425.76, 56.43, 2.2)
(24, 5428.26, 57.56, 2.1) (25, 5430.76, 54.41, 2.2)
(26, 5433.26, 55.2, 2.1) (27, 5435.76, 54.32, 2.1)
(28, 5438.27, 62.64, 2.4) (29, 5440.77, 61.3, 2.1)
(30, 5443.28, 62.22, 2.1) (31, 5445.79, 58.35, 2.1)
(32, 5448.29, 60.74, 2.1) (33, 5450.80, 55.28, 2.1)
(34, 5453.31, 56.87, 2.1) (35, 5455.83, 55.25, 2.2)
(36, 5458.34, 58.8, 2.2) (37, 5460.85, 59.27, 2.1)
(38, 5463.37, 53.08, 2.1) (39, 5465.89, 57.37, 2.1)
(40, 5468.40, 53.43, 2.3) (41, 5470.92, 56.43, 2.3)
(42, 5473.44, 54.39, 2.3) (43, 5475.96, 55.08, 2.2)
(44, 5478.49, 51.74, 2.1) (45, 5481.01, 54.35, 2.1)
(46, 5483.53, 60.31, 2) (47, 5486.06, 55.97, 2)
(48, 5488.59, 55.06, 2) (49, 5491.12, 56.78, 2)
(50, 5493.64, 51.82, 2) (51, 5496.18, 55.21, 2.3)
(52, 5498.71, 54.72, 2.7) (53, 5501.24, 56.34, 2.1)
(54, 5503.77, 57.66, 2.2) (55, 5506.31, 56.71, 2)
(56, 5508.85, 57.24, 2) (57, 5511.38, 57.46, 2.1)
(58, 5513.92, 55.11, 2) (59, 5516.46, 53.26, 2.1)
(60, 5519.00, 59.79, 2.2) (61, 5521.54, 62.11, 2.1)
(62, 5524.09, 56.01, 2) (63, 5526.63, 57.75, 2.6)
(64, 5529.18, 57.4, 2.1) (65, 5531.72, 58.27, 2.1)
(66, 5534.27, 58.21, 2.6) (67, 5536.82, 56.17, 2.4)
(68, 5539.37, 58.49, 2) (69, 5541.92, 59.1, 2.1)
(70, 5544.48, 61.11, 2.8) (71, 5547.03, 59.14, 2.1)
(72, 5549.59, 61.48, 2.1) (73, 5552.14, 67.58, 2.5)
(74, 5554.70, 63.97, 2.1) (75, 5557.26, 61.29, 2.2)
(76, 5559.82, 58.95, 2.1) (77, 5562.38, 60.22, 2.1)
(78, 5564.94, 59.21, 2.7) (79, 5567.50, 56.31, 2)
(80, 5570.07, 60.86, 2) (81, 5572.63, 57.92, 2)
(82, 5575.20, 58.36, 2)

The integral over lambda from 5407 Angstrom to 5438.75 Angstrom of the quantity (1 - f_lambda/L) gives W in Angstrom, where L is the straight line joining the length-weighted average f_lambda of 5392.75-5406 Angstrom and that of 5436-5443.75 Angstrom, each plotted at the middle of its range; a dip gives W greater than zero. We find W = 0.63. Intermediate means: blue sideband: 54.2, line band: 57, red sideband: 61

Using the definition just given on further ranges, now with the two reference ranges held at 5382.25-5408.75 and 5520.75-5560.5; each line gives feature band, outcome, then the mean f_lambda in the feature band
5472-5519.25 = 2.4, 55.7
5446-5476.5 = 0.6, 56.4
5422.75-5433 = 0.1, 56.5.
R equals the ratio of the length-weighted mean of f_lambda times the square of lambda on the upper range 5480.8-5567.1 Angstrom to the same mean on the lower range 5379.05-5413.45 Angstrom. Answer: 1.1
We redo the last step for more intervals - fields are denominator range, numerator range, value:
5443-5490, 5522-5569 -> 1.09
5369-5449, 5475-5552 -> 1.03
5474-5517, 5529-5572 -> 1.10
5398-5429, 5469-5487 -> 1.01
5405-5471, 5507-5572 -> 1.07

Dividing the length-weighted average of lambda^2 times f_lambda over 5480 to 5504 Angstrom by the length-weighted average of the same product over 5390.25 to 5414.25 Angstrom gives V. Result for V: 1.1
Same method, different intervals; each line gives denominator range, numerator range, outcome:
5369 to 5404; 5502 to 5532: 1.05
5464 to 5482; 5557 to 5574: 1.12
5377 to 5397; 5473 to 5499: 0.97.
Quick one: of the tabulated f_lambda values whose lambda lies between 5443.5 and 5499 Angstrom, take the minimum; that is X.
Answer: 51.74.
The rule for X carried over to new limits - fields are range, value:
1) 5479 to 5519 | 51.82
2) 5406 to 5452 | 50.71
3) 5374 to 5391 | 55.68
